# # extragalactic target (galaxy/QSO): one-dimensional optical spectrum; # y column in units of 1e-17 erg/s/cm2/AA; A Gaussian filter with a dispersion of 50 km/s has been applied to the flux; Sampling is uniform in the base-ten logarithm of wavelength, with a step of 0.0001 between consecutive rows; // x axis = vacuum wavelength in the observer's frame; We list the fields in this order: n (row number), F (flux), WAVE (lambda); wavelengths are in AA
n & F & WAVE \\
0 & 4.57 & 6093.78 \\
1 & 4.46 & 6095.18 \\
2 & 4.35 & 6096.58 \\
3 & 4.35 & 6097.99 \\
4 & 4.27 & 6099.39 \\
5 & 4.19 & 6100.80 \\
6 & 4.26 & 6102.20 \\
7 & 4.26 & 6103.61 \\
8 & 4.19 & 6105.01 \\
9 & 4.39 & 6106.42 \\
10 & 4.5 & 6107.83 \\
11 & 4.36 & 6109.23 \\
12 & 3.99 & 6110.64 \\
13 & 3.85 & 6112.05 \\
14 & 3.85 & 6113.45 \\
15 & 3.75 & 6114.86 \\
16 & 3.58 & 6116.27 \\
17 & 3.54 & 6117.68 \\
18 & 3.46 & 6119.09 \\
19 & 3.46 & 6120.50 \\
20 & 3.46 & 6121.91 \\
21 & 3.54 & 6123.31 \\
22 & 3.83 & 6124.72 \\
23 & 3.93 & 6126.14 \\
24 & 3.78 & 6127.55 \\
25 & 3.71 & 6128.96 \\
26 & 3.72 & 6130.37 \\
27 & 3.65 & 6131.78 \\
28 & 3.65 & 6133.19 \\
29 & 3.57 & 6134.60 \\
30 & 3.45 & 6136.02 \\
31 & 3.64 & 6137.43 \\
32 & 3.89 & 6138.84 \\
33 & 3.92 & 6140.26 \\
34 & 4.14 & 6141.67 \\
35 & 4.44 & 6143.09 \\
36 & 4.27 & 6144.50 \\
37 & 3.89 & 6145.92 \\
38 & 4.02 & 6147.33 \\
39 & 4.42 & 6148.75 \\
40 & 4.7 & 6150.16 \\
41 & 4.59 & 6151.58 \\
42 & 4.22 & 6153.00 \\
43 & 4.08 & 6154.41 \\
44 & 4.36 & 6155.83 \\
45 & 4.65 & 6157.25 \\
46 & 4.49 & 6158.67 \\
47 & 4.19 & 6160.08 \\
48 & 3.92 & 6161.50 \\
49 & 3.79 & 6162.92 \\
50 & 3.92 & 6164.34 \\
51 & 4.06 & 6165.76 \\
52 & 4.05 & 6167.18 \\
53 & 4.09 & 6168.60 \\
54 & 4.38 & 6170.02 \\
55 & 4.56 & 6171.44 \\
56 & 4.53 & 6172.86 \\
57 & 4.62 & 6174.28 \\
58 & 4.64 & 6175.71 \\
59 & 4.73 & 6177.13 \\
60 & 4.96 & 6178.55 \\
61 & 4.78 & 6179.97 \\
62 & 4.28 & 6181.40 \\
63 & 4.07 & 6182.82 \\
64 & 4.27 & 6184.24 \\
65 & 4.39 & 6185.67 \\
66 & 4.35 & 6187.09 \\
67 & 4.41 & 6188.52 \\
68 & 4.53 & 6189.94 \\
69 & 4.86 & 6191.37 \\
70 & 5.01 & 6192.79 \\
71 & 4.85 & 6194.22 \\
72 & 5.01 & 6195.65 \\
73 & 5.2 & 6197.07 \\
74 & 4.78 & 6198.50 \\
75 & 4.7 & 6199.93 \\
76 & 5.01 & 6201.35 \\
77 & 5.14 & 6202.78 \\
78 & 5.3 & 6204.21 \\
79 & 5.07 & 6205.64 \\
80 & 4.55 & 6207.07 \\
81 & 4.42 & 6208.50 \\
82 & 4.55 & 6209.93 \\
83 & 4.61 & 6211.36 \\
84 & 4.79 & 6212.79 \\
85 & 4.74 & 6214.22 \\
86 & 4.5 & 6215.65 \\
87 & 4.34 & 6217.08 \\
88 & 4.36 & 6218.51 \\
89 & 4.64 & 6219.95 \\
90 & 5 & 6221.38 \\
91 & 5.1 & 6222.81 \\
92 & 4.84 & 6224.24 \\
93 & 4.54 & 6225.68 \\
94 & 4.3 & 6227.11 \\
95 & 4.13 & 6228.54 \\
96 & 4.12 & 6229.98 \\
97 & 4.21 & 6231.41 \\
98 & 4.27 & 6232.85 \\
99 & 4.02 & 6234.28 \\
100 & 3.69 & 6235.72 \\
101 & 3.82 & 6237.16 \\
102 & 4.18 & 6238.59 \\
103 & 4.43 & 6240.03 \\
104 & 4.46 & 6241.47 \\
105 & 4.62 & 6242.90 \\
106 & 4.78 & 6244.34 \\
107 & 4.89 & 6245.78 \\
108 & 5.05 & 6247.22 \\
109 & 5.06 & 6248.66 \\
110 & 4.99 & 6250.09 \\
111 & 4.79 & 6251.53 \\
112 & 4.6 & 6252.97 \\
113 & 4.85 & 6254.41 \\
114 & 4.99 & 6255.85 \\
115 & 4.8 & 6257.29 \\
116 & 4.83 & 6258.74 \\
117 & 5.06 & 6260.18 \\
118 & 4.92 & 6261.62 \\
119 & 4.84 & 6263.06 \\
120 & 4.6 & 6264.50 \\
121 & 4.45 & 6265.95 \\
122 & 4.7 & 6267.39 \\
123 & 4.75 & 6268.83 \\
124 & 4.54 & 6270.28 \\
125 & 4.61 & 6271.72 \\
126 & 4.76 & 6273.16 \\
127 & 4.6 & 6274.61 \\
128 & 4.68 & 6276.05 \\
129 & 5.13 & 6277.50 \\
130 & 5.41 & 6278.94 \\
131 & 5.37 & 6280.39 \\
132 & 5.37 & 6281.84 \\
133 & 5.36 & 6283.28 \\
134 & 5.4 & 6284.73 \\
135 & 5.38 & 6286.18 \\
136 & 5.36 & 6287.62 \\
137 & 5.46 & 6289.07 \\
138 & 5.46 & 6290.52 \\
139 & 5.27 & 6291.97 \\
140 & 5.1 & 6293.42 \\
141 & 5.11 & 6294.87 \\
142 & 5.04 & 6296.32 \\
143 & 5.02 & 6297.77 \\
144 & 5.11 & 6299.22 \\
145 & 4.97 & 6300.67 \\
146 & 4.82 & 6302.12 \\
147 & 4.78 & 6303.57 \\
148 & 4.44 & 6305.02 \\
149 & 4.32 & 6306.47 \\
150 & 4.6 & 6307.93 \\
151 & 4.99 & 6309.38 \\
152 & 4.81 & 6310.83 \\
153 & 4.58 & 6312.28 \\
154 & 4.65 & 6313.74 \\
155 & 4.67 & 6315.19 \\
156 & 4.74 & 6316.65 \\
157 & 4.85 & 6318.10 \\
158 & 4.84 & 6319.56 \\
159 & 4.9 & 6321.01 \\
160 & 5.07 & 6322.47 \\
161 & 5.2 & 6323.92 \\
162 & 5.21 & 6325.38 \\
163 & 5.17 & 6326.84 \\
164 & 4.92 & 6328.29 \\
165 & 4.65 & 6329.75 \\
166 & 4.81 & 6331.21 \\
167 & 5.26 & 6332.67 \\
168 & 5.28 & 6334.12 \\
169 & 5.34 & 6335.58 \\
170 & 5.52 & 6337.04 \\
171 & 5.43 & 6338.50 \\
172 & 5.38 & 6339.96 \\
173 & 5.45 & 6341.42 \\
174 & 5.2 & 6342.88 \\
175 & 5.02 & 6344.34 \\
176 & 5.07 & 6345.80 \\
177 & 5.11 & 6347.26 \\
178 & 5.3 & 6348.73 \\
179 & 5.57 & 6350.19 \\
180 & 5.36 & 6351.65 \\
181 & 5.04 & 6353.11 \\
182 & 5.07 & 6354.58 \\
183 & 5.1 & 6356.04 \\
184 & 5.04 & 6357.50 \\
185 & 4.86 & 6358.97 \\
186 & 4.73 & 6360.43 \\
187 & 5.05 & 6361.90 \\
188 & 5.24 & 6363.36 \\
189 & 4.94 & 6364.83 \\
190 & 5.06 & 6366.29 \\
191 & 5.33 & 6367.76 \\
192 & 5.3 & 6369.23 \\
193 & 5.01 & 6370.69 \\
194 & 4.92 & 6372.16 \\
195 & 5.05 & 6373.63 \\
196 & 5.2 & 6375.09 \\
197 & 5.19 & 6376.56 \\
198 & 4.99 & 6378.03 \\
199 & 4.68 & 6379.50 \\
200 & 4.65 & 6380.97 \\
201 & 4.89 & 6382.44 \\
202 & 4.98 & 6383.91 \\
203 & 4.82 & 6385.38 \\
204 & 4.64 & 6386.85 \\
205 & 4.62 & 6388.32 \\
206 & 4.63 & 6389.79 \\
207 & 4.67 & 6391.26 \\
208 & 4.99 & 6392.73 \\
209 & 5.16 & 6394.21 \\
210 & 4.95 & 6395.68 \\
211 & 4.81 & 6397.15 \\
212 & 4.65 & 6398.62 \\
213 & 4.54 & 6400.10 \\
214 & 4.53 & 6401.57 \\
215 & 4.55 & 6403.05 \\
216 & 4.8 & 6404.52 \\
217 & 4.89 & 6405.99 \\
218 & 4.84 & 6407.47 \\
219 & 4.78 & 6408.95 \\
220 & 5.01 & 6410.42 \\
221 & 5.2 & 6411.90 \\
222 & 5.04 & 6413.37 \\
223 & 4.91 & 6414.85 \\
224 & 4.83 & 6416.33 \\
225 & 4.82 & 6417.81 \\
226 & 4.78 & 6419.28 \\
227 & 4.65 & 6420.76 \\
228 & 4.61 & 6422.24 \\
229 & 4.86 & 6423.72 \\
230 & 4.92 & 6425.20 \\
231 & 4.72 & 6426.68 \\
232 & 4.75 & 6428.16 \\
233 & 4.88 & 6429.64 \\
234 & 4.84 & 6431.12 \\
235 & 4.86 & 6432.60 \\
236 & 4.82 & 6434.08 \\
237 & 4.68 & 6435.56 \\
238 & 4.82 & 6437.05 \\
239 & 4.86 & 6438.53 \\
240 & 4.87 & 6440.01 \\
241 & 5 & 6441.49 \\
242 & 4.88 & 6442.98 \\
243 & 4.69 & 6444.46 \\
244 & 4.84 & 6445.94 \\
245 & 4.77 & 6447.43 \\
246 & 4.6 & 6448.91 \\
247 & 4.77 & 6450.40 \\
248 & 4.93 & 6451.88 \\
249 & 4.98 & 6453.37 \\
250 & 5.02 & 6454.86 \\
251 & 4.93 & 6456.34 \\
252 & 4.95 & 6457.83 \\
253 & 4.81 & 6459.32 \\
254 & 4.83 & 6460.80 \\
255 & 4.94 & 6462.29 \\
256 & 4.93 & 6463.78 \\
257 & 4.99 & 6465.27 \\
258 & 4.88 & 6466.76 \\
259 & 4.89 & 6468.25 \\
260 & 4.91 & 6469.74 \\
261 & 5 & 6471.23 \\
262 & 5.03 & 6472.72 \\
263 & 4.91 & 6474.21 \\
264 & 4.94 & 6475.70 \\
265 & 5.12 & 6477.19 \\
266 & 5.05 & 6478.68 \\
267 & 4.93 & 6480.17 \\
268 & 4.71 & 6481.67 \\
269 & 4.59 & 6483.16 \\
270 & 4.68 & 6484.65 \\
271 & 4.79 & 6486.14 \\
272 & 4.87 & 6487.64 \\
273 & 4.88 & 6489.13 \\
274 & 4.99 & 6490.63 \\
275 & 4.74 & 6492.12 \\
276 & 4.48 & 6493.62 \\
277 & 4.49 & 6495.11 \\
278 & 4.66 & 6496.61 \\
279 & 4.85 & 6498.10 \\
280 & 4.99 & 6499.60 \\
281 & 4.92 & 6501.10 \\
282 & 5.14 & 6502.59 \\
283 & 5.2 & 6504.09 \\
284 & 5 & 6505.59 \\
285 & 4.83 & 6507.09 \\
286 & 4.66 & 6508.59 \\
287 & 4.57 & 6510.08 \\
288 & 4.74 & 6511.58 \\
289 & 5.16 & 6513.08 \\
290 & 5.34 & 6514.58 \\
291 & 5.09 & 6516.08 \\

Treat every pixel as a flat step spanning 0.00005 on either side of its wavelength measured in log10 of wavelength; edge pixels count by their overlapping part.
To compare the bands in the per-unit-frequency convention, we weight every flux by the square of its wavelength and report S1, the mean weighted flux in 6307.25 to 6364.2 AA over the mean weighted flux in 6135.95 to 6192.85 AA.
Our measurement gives 1.2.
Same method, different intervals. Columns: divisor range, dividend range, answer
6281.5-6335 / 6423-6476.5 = 1.02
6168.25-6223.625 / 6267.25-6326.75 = 1.10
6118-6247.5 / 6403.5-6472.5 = 1.21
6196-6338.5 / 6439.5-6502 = 1.07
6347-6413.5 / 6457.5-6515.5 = 1.02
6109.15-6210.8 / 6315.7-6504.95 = 1.25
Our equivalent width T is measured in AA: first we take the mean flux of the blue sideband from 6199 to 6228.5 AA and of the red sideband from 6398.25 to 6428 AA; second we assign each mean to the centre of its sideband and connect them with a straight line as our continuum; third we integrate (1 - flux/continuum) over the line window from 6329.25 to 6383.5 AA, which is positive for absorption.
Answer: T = -3.85 AA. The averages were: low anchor 4.71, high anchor 4.8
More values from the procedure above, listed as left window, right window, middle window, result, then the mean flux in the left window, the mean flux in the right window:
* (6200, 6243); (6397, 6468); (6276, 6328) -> -4.2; 4.53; 4.83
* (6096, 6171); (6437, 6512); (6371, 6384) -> -0.9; 4.02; 4.86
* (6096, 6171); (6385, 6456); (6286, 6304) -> -2.7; 4.02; 4.82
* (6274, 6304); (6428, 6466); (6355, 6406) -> 0.9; 5.16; 4.86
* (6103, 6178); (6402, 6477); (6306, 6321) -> -0.7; 4.05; 4.86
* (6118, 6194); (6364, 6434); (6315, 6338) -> -1.9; 4.16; 4.87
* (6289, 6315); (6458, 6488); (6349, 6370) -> -1.0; 4.9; 4.89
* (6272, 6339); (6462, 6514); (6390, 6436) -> 1.1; 5.02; 4.87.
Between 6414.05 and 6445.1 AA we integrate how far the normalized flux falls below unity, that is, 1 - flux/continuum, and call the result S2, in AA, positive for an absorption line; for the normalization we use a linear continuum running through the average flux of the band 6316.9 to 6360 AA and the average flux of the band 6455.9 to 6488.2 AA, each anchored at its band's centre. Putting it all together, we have 0.98 AA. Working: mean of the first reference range 5.13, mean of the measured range 4.81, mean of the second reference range 4.89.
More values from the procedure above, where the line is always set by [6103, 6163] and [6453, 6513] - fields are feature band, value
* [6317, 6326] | -1.08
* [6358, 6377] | -2.02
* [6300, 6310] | -0.63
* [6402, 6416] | -0.59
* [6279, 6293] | -3.22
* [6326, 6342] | -2.51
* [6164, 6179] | -1.23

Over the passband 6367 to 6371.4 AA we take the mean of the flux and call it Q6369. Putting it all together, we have 5.21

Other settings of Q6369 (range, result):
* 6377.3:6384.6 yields 4.84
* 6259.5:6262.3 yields 4.99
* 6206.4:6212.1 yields 4.53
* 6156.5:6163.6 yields 4.21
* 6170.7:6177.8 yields 4.61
